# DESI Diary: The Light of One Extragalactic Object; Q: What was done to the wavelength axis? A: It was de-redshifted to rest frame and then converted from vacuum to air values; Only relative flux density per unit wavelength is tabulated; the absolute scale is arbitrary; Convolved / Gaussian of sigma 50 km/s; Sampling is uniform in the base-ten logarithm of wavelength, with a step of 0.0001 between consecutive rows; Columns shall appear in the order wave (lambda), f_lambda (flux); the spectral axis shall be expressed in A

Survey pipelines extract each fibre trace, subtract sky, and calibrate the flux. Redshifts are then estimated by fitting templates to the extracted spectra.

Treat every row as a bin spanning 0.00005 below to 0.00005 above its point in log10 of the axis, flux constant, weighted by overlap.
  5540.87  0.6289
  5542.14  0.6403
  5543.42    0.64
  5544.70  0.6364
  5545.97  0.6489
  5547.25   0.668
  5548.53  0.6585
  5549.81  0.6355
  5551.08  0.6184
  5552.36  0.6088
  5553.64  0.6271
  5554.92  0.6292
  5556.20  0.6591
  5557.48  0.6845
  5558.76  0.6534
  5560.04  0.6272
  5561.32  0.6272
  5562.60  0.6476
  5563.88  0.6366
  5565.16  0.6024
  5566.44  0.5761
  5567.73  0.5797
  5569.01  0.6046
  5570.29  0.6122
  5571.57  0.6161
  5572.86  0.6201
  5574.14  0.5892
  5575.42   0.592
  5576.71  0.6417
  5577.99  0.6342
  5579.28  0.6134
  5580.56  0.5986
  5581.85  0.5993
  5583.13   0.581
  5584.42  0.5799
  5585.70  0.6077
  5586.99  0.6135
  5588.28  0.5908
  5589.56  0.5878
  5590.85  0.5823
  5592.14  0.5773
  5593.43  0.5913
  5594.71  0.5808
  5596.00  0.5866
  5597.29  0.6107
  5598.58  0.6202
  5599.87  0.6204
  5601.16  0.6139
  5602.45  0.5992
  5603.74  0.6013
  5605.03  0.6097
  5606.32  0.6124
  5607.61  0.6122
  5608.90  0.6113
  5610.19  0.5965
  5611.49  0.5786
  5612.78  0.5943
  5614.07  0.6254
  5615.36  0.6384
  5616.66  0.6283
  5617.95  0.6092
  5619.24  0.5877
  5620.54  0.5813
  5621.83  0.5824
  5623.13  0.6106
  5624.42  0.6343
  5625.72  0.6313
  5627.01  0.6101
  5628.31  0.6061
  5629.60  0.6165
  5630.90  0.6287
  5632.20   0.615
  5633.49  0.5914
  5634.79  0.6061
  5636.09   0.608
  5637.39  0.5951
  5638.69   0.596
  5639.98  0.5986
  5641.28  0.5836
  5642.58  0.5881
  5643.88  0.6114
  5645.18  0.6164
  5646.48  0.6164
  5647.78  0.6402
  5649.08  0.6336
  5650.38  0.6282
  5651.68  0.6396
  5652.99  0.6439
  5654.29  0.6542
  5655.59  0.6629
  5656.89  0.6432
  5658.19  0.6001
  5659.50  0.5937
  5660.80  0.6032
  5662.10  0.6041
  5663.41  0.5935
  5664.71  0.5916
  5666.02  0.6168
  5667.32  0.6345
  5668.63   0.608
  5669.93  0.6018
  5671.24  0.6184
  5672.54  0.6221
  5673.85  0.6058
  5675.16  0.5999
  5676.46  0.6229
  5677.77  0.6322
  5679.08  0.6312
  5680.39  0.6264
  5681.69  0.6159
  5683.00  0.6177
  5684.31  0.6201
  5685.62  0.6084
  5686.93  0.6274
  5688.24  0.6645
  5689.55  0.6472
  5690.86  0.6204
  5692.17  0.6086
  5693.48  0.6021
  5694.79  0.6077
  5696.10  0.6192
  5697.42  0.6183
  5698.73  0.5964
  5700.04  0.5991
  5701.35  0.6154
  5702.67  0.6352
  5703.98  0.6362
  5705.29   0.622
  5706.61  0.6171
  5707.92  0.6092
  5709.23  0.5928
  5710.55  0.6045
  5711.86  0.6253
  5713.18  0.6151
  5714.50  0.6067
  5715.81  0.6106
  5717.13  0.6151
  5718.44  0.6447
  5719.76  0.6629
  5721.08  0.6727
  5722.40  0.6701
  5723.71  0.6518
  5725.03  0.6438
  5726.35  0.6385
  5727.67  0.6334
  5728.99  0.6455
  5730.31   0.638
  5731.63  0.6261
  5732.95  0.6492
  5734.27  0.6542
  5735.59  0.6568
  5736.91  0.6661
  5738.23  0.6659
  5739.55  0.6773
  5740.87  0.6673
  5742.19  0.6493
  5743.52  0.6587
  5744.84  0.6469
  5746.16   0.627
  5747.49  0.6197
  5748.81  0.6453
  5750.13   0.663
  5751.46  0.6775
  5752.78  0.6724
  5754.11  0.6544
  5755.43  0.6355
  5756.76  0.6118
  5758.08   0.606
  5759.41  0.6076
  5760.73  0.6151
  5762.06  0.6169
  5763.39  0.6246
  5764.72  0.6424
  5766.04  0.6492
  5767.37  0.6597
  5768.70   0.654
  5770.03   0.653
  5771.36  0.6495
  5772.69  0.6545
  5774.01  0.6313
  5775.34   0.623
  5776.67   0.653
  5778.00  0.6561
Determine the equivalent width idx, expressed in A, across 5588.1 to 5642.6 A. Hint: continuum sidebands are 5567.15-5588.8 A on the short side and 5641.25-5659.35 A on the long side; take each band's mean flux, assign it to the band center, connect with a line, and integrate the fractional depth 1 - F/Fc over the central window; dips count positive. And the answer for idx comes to 1.1 A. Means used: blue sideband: 0.604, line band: 0.604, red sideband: 0.626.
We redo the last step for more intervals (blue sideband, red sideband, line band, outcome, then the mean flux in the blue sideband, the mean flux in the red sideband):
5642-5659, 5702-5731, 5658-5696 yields 0.85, 0.629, 0.631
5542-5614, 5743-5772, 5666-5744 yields 0.38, 0.614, 0.64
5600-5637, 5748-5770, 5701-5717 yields 0.33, 0.609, 0.64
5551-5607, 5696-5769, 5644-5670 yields 0.09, 0.61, 0.636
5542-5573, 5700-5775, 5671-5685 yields 0.37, 0.63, 0.639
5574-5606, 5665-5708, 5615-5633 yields -0.14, 0.601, 0.619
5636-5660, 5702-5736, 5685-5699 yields 0.16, 0.619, 0.633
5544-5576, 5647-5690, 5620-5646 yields 0.76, 0.626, 0.623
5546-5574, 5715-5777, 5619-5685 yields 2.26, 0.628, 0.644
